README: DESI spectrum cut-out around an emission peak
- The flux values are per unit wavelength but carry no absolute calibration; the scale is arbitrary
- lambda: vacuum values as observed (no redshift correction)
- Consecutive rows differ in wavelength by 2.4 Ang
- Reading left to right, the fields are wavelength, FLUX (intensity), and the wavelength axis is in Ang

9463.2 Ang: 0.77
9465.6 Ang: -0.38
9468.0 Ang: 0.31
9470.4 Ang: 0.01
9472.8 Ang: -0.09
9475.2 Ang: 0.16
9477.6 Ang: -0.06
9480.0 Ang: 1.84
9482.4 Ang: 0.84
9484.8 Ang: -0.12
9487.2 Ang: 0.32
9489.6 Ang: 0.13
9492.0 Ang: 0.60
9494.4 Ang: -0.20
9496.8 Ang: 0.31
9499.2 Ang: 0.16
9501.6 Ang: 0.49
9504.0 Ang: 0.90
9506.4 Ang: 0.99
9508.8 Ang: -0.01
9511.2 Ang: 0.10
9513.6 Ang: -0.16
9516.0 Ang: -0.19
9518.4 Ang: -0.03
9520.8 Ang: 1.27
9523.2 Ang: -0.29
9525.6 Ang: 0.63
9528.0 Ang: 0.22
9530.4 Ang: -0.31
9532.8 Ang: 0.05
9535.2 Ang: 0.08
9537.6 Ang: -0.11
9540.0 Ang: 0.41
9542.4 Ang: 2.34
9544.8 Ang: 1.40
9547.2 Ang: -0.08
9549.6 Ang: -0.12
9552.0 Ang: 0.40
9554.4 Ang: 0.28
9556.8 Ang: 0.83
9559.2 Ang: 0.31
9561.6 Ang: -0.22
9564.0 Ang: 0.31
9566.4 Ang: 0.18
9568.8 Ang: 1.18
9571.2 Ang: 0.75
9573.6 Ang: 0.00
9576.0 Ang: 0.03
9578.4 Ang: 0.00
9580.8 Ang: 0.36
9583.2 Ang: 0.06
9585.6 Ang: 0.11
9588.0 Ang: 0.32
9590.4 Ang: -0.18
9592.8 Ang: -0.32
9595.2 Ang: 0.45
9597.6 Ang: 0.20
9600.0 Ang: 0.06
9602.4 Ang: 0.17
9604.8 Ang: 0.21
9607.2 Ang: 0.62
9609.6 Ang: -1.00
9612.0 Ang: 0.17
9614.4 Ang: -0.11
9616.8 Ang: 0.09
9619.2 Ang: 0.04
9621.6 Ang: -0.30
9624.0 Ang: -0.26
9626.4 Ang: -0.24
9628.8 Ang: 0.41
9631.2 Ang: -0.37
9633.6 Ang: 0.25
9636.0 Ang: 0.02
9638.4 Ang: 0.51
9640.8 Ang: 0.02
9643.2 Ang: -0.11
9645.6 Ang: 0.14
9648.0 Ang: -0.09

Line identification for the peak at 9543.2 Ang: H-beta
